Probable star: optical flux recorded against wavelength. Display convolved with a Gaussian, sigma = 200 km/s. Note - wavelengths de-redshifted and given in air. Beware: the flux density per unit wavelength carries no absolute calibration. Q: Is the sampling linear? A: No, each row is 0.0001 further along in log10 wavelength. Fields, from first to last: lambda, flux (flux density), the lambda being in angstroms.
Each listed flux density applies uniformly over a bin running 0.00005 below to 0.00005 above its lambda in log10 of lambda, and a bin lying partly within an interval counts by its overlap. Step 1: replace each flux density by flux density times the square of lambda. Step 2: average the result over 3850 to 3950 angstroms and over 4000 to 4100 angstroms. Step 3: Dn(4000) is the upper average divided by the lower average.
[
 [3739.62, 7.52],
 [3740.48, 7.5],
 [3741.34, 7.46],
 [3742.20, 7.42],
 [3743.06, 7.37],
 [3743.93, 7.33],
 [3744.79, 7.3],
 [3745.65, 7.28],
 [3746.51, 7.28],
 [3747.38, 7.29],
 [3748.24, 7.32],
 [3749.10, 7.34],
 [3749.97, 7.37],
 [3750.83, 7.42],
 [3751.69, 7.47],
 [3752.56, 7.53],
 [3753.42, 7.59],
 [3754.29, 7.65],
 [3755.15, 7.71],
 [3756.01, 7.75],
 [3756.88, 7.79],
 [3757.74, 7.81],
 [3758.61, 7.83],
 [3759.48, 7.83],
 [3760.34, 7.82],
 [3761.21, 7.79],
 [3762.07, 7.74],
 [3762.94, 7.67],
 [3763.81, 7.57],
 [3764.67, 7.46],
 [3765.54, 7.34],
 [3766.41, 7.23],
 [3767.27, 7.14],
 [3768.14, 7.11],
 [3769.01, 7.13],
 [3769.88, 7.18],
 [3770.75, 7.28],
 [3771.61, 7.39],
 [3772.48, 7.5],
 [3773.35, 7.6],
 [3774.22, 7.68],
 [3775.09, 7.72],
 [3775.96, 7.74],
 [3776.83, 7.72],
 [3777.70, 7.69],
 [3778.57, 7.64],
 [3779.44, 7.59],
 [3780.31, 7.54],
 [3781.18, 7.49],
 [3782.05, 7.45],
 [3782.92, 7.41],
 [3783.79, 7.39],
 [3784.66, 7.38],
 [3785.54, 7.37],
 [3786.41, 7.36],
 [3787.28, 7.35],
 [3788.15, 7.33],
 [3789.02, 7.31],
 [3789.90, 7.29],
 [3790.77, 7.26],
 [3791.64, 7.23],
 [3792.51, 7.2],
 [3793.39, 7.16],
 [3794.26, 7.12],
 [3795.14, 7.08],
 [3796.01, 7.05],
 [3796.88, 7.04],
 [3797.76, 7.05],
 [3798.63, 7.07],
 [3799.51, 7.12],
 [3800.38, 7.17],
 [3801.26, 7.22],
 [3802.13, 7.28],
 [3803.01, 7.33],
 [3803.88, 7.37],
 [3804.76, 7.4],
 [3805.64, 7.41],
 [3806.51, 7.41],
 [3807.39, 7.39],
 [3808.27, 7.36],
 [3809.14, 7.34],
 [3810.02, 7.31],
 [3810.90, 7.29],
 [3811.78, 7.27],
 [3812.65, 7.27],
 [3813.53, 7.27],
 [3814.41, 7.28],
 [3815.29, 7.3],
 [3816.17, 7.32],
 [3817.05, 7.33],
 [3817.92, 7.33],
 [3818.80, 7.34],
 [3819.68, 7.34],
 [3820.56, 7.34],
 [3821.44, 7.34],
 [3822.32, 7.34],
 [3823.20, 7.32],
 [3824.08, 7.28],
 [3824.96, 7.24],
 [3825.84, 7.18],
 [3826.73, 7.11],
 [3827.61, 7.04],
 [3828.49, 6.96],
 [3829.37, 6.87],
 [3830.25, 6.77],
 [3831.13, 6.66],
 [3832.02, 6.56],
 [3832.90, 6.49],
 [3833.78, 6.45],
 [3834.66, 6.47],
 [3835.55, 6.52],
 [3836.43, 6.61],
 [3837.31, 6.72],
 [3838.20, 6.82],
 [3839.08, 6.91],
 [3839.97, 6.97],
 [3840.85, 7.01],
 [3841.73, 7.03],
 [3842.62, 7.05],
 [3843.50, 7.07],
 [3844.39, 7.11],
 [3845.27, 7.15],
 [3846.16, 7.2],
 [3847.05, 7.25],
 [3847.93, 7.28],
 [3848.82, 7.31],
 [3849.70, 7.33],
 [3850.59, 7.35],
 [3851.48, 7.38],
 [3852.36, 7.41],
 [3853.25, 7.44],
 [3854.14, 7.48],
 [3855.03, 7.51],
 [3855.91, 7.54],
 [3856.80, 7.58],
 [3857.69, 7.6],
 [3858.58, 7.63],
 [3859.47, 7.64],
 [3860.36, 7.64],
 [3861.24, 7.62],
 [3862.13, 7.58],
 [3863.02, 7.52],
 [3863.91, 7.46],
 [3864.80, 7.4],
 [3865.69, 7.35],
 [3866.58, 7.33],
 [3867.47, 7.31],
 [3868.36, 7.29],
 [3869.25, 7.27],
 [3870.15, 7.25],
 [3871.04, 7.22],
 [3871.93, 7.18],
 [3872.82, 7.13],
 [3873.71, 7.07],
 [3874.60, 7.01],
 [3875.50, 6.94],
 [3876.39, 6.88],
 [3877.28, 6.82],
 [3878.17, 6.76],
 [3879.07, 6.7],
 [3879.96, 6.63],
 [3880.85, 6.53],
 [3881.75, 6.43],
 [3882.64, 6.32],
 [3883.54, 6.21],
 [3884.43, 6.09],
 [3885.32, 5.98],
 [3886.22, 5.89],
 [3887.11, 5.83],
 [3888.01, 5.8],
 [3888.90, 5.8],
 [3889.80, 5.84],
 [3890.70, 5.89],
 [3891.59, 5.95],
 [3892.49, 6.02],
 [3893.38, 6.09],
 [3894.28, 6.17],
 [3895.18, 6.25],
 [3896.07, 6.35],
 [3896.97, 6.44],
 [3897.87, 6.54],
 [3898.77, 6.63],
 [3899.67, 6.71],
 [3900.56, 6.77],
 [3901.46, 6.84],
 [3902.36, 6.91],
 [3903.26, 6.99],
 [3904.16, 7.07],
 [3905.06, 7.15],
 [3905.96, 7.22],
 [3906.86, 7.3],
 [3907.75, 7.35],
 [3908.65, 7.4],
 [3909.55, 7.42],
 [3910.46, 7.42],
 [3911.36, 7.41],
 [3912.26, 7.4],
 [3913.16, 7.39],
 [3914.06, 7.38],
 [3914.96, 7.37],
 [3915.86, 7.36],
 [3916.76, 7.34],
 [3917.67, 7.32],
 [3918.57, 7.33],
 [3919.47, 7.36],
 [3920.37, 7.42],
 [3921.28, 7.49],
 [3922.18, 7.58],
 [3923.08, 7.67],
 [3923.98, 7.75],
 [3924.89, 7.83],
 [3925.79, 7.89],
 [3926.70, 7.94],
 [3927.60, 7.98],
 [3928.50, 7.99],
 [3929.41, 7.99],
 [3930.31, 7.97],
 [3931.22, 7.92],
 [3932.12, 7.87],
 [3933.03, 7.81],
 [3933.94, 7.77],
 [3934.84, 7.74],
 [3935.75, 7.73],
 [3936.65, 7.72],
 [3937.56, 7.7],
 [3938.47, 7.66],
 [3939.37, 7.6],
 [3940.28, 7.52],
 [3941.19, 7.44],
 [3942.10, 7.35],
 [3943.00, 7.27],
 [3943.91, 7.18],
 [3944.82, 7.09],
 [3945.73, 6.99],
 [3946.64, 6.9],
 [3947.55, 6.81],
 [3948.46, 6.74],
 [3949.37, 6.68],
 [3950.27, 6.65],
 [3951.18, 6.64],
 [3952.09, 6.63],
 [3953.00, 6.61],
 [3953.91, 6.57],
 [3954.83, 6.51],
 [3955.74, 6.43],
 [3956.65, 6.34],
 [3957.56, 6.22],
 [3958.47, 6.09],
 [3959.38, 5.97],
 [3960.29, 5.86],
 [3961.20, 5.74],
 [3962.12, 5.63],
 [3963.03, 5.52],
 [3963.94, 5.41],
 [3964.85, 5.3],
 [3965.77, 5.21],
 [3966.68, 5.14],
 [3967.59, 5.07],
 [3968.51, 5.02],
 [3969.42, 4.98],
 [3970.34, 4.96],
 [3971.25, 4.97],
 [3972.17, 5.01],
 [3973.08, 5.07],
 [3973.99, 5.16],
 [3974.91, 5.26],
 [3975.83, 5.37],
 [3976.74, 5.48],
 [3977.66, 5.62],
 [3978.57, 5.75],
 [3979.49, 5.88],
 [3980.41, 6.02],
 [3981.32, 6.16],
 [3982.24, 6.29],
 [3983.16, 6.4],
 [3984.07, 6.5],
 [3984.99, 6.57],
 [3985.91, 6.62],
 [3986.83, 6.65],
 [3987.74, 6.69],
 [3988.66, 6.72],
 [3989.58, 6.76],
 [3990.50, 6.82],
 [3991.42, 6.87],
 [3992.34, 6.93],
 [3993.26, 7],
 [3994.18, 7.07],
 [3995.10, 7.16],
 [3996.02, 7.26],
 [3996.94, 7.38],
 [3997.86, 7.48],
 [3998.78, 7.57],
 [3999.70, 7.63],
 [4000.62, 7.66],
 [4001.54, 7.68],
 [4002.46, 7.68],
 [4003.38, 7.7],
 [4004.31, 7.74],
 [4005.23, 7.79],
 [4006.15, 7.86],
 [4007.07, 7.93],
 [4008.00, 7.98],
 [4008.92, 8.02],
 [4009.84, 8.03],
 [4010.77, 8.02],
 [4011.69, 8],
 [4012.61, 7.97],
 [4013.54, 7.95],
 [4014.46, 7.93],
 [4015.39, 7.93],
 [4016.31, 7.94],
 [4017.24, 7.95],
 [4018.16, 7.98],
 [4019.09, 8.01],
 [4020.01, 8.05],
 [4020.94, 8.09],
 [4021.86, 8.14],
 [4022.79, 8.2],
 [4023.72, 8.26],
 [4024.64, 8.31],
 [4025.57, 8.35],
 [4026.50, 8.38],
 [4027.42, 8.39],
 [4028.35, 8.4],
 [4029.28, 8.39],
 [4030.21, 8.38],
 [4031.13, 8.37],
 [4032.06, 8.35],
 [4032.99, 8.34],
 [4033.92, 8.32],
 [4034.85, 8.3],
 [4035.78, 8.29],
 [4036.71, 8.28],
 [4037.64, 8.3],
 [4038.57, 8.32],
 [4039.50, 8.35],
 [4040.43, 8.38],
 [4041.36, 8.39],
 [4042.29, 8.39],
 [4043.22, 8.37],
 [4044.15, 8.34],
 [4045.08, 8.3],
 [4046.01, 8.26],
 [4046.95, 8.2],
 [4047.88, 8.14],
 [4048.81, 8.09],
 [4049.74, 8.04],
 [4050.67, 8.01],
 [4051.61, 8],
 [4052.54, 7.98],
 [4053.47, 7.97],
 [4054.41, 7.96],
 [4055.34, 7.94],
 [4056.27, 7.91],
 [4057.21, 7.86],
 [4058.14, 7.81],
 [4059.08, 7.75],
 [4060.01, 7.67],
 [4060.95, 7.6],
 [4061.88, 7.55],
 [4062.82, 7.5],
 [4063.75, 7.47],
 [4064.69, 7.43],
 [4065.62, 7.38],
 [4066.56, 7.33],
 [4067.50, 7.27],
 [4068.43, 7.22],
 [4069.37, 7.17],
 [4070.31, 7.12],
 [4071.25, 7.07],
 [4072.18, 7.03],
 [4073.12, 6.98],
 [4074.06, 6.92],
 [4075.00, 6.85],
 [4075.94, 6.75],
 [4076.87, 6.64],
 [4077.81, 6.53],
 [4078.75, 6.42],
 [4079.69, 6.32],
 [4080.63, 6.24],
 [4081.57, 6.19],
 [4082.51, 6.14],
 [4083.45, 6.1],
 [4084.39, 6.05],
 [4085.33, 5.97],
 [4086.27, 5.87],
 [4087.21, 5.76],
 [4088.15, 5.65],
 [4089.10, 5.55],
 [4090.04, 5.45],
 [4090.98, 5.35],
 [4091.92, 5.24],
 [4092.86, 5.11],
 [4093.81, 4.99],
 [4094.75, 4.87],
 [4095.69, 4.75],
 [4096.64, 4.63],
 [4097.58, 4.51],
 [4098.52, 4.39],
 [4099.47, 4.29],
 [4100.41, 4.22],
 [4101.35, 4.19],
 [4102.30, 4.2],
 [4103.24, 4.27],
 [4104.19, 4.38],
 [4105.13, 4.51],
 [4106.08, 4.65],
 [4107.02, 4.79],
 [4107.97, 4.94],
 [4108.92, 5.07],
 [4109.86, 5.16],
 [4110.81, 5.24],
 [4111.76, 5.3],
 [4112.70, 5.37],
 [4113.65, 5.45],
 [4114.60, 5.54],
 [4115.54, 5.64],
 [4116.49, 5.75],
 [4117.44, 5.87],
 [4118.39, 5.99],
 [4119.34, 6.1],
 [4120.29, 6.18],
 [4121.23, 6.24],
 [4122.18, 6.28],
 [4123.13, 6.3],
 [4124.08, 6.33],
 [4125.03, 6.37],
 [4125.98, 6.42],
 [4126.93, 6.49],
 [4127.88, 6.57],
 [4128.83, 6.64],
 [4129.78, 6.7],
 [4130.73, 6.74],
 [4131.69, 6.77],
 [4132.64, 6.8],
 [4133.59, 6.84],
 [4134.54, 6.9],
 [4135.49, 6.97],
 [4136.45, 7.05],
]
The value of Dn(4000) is 1.1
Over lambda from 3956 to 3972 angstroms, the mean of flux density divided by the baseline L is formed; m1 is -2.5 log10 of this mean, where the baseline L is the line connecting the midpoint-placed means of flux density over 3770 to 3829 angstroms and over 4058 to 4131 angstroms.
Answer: 0.20 mag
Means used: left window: 7.33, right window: 6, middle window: 5.5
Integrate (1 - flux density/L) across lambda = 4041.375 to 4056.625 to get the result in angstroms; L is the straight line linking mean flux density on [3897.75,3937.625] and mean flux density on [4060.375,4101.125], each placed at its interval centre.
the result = -4.1 angstroms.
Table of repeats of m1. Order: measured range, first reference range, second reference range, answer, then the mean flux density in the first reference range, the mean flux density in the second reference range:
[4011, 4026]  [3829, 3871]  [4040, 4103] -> -0.18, 7.18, 6.73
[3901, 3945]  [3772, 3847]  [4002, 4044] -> 0.03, 7.21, 8.15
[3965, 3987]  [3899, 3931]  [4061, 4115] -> 0.22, 7.42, 5.82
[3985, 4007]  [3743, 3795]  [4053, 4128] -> -0.12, 7.46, 6.1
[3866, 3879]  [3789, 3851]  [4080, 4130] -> -0.04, 7.13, 5.47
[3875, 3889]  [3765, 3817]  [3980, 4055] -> 0.18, 7.33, 7.78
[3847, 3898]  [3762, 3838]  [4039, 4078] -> 0.07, 7.24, 7.67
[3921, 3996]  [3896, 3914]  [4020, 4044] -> 0.14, 7.06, 8.32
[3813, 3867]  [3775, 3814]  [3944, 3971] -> -0.03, 7.33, 6.06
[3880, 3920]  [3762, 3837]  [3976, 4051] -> 0.11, 7.25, 7.66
